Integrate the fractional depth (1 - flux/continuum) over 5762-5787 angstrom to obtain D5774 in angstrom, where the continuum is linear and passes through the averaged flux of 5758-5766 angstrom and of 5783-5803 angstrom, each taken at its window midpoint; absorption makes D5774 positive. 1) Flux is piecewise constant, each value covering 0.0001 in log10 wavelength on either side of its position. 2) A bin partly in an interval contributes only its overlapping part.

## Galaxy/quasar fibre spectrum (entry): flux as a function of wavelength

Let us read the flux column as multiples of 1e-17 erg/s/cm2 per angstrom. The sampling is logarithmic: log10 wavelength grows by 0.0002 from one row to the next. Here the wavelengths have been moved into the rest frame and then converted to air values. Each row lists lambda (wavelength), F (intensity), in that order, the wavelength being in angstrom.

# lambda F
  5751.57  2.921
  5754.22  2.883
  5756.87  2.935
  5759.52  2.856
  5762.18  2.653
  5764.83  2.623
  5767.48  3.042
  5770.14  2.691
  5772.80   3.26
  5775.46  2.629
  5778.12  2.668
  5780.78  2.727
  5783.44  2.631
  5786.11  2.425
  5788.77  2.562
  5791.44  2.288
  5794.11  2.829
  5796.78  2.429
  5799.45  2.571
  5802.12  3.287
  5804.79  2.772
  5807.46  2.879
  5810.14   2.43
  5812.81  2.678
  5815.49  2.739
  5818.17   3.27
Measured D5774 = -0.6 angstrom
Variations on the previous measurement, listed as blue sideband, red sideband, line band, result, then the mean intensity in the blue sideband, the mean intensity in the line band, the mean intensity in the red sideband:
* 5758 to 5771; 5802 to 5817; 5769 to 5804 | 1.0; 2.78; 2.69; 2.76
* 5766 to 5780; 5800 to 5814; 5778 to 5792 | 1.4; 2.85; 2.55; 2.8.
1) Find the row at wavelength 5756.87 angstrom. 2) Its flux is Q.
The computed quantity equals 2.935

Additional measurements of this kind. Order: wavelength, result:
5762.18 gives 2.653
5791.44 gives 2.288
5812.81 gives 2.678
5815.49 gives 2.739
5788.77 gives 2.562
